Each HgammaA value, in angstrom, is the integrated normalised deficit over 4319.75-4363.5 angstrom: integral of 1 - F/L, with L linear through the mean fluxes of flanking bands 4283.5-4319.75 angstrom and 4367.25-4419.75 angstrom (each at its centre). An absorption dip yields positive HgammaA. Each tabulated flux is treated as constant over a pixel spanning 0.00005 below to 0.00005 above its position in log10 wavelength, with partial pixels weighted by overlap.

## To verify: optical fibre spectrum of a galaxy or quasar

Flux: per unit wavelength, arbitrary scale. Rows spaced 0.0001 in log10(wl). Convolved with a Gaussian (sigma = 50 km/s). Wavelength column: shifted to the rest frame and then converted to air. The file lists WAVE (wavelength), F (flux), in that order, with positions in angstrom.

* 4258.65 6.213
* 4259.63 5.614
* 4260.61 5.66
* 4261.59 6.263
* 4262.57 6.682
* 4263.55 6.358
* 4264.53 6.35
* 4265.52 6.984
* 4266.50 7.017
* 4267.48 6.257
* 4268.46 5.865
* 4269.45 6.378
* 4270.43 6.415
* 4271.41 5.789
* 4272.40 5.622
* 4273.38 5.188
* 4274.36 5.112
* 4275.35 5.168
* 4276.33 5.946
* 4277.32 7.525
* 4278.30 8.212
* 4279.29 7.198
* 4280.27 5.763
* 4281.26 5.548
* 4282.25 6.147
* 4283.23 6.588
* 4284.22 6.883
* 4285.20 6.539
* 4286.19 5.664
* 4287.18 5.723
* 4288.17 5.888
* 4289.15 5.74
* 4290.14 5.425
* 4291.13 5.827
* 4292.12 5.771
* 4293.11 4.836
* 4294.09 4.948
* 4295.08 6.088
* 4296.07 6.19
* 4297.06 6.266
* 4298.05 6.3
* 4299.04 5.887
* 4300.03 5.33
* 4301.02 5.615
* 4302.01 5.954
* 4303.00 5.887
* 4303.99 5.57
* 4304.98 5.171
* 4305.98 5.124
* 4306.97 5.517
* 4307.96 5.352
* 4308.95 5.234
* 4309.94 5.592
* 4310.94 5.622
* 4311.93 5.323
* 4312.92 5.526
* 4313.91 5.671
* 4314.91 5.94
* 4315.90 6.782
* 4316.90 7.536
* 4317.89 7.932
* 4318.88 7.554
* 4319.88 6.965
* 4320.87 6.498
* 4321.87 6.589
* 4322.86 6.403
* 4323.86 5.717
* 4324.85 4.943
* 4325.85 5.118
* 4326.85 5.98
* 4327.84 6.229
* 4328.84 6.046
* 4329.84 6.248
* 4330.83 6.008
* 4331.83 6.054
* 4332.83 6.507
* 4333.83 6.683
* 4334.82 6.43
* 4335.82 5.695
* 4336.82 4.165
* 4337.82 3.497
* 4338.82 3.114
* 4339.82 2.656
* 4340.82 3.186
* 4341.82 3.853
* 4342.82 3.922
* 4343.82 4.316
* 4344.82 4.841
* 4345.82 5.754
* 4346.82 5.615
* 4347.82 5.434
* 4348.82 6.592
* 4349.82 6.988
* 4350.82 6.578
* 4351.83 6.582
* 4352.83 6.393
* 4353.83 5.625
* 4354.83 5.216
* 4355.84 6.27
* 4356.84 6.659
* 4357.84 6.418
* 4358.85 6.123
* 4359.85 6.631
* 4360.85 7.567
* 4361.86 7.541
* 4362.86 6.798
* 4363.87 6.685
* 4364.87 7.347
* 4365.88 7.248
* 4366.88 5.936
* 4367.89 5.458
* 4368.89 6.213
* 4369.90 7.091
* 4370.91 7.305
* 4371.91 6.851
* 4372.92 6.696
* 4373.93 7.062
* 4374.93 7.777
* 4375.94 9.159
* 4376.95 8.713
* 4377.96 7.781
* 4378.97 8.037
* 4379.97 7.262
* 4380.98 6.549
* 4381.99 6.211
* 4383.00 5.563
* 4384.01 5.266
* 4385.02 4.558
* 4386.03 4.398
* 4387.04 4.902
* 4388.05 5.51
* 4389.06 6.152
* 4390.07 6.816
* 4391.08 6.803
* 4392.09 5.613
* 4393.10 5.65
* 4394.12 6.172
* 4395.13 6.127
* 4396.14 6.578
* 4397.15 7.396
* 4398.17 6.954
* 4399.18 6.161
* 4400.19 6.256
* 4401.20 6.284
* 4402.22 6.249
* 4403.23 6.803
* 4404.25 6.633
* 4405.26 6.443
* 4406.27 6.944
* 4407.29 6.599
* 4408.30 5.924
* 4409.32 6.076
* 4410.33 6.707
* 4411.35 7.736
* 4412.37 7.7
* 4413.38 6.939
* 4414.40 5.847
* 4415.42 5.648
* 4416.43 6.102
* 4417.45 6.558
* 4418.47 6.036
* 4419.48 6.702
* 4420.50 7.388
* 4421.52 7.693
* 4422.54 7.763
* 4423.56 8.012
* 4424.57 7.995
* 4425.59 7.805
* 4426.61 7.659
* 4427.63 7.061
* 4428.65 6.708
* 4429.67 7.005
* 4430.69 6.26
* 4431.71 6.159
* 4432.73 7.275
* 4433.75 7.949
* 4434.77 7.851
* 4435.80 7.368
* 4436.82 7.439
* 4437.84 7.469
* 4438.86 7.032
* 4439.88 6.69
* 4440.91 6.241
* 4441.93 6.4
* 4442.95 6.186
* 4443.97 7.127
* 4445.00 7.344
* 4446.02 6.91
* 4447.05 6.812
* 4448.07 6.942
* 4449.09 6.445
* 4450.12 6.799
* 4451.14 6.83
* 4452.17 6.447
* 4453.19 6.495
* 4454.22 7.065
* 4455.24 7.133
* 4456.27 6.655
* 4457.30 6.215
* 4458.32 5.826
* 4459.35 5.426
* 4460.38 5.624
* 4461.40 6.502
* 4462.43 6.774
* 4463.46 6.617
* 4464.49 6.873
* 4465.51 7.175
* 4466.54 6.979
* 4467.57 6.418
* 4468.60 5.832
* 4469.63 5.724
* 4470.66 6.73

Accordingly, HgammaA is 3.2 angstrom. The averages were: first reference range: 5.91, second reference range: 6.52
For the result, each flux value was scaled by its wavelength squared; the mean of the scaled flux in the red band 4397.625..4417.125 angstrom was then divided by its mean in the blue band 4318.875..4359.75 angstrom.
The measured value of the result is 1.2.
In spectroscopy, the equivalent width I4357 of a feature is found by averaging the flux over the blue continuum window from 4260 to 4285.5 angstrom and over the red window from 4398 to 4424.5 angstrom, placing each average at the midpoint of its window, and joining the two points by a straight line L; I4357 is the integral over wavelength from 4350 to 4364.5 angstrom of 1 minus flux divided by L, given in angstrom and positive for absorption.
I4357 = 0.06 angstrom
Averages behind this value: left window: 6.28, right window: 6.72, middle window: 6.52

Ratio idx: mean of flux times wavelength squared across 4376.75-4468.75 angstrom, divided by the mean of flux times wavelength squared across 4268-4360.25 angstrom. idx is 1.20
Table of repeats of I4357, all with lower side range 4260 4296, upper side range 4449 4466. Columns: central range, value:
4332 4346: 3.6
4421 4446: -2.8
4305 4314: 1.1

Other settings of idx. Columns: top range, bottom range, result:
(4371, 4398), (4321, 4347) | 1.28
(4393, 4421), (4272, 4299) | 1.15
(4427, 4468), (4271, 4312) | 1.24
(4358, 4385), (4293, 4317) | 1.25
